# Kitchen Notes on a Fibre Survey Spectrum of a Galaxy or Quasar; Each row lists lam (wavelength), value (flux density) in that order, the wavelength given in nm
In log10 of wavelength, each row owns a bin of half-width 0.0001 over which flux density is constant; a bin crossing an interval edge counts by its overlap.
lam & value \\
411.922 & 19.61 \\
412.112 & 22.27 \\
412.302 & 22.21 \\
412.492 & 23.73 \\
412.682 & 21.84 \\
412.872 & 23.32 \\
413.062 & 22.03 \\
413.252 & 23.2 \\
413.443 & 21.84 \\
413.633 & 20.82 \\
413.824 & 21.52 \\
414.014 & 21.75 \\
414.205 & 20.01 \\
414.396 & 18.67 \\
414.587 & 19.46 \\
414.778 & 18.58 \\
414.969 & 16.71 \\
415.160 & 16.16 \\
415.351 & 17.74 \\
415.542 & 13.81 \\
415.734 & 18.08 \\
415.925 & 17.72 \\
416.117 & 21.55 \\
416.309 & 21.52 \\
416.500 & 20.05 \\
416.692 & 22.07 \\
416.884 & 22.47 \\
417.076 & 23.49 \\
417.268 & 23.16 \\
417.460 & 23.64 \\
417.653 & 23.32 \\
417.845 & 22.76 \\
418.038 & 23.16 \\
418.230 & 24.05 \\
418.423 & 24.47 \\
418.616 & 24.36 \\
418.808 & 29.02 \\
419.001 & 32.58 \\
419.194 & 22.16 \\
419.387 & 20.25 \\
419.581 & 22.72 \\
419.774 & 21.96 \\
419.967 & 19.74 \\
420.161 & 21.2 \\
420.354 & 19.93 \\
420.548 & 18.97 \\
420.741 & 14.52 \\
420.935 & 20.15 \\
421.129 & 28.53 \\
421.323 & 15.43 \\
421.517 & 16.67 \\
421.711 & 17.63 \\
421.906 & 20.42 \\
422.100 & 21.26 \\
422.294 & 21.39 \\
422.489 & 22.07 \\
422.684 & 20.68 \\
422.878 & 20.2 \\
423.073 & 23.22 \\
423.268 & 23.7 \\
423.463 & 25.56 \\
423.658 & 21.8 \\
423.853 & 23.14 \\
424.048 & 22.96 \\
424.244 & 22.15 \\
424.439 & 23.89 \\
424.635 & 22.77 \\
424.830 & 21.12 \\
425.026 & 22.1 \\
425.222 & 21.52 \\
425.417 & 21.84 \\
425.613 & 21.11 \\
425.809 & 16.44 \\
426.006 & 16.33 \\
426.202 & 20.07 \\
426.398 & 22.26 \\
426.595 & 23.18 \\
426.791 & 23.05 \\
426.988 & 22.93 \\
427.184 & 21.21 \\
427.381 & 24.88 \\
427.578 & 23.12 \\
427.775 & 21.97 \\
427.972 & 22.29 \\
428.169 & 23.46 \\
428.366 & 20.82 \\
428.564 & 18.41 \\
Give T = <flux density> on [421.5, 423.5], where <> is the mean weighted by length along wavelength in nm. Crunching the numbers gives 21.2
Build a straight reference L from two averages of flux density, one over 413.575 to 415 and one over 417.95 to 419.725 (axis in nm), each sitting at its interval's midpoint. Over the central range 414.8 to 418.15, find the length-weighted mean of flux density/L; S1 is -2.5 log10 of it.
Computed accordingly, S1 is 0.09 mag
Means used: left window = 19.8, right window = 24.7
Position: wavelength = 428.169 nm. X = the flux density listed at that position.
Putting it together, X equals 23.46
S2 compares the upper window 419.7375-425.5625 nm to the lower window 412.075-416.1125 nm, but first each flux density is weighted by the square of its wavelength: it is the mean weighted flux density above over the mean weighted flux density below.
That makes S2 1.10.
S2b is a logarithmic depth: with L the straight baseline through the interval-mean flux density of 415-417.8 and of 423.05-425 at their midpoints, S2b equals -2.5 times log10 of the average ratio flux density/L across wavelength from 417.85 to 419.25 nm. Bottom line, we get -0.211 mag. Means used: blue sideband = 20.3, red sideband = 23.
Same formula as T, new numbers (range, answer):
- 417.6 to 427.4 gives 21.9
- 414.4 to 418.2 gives 20.3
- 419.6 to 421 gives 19.7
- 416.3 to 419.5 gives 23.7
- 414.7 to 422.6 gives 21.1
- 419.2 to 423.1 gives 20.3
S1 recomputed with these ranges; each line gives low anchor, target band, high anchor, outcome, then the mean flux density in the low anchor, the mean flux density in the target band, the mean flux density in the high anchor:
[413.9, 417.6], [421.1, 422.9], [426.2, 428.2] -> 0.07 mag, 19.9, 20.1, 22.7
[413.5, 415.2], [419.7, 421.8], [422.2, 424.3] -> 0.11 mag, 19.5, 19.5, 22.4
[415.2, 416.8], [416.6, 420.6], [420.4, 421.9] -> -0.22 mag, 19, 23.2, 19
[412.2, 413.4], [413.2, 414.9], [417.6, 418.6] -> 0.12 mag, 22.7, 20.5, 23.6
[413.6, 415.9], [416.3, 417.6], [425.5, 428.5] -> -0.18 mag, 18.5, 22.4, 21.5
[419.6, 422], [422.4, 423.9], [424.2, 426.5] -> -0.11 mag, 19.7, 22.5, 20.9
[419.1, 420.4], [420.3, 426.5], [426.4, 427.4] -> 0.05 mag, 21.2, 20.9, 22.8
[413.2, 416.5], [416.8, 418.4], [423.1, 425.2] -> -0.15 mag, 19.3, 23.3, 22.9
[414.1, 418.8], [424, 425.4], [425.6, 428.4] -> -0.04 mag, 20.9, 22.3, 21.6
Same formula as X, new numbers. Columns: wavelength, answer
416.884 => 22.47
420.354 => 19.93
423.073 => 23.22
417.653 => 23.32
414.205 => 20.01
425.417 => 21.84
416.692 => 22.07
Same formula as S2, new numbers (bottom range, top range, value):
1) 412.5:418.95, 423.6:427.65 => 1.07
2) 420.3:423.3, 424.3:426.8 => 1.06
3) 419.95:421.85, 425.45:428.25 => 1.15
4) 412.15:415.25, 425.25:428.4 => 1.11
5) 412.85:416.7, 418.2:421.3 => 1.17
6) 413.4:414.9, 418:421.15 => 1.15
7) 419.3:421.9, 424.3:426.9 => 1.10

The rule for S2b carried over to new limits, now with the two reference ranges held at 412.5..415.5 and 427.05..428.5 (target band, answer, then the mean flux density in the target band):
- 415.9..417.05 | -0.03 mag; 21.2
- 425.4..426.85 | 0.09 mag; 20.4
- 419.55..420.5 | 0.02 mag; 20.9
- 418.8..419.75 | -0.17 mag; 24.7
